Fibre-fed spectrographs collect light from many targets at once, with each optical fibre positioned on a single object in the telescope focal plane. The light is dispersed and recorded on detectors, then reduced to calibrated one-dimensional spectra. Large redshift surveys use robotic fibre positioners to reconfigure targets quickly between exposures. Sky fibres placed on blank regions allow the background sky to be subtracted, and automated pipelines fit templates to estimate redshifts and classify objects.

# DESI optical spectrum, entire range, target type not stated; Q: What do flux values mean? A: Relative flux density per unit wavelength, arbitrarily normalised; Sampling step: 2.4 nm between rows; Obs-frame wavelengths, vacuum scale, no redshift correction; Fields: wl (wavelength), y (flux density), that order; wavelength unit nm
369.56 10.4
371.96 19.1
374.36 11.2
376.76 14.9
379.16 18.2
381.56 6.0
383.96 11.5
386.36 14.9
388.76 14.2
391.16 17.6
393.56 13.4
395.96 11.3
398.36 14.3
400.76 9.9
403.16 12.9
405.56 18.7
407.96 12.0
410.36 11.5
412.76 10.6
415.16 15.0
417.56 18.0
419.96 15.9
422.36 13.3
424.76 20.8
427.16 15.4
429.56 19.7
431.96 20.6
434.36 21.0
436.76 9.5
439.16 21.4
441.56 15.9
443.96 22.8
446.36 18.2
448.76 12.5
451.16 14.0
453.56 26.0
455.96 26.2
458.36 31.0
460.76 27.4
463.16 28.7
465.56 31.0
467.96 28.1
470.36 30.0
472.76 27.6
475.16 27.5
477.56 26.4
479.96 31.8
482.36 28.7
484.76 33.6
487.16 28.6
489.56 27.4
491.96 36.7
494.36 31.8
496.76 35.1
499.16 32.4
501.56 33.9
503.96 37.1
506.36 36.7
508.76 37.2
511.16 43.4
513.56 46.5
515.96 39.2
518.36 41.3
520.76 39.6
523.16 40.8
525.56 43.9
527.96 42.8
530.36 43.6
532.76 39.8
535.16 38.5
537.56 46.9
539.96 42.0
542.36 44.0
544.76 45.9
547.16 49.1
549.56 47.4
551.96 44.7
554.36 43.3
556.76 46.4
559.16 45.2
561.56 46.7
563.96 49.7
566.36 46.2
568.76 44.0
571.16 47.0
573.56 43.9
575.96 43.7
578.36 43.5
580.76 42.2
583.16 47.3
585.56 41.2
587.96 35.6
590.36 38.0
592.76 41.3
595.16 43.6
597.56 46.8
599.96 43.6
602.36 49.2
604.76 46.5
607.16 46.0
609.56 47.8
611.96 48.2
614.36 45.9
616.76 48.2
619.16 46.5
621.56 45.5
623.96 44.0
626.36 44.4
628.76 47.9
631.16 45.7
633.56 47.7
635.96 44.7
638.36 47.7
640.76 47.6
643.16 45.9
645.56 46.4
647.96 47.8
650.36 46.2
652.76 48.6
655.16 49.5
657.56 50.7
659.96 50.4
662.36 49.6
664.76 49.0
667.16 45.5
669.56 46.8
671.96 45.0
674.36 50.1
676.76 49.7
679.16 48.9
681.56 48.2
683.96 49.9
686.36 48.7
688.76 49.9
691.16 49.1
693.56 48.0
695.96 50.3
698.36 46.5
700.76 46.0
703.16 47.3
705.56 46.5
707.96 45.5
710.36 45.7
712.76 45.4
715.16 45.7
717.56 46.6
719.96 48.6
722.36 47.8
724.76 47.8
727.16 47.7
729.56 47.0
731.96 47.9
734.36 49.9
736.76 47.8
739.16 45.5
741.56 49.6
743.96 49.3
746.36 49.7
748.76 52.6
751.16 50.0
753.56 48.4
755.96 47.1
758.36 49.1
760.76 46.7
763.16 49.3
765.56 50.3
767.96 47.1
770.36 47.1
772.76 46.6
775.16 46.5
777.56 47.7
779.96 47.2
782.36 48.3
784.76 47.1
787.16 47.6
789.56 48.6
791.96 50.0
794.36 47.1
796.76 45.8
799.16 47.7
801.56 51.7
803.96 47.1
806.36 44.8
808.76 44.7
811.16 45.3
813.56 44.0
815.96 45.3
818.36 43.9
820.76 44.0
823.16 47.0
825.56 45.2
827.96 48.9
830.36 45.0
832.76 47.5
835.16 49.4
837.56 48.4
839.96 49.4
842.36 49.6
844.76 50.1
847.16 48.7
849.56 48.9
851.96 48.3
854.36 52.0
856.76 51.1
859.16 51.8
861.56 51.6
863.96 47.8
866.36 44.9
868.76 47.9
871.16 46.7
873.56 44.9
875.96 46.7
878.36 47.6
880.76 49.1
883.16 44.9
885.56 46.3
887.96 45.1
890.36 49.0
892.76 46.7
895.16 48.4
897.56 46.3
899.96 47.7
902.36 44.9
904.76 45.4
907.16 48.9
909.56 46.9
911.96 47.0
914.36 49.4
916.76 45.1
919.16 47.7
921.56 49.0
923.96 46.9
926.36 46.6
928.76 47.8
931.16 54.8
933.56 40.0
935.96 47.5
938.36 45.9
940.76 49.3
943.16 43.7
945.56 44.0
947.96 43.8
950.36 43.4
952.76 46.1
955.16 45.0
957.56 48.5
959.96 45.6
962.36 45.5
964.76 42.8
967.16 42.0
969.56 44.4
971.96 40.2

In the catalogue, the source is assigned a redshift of 0.138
